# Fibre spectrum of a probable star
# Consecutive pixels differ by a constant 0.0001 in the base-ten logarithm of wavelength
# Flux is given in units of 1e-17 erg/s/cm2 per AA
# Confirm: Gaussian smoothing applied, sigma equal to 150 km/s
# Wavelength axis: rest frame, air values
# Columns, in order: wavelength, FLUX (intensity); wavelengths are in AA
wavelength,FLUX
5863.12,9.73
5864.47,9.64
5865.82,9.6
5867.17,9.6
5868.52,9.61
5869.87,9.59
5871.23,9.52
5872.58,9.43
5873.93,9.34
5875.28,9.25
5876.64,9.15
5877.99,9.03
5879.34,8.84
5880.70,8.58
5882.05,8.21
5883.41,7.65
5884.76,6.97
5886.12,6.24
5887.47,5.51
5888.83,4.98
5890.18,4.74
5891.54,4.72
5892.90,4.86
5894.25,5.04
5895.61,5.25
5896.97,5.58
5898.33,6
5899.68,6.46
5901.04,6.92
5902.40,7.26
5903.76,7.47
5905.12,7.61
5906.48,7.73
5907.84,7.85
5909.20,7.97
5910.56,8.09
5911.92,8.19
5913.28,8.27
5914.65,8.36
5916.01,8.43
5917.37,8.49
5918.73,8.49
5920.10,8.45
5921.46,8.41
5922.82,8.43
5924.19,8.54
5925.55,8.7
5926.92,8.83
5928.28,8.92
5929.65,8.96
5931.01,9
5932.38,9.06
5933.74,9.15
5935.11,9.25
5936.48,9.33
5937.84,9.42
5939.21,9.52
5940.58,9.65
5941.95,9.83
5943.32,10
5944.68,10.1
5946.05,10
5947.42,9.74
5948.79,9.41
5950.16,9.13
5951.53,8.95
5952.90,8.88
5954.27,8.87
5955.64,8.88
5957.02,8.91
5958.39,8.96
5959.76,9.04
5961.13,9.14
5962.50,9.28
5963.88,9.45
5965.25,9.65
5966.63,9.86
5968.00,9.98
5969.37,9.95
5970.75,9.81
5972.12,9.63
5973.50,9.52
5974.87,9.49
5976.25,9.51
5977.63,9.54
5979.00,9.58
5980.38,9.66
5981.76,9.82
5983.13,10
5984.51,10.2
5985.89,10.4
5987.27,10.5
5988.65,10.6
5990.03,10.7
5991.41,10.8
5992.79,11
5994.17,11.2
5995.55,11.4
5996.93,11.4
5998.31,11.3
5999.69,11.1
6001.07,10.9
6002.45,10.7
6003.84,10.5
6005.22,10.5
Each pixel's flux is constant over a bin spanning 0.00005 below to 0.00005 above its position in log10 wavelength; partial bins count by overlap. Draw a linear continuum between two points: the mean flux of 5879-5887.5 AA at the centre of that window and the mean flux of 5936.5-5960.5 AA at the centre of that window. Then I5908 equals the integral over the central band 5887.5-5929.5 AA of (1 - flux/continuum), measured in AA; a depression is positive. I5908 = 5.00 AA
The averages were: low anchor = 7.52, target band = 7.3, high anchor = 9.37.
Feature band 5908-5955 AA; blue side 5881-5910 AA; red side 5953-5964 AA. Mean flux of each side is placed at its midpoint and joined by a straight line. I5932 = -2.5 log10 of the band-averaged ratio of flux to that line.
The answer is -0.13 mag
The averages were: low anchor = 6.47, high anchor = 9.03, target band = 8.95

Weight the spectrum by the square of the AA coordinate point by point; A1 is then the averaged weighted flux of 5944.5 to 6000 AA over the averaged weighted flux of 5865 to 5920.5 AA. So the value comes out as 1.33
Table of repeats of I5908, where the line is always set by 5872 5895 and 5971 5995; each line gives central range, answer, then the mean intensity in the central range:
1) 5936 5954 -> -1.0 AA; 9.53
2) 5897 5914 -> 0.9 AA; 7.41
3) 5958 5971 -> 0.1 AA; 9.52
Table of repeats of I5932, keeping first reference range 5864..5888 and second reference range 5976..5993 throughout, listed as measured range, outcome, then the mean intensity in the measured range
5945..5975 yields 0.05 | 9.39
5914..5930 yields 0.09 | 8.58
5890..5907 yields 0.41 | 6.15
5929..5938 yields 0.04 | 9.16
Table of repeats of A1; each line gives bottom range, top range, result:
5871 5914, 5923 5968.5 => 1.30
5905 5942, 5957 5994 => 1.16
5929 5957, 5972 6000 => 1.12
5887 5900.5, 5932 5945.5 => 1.82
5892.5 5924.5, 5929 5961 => 1.27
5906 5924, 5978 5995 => 1.29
